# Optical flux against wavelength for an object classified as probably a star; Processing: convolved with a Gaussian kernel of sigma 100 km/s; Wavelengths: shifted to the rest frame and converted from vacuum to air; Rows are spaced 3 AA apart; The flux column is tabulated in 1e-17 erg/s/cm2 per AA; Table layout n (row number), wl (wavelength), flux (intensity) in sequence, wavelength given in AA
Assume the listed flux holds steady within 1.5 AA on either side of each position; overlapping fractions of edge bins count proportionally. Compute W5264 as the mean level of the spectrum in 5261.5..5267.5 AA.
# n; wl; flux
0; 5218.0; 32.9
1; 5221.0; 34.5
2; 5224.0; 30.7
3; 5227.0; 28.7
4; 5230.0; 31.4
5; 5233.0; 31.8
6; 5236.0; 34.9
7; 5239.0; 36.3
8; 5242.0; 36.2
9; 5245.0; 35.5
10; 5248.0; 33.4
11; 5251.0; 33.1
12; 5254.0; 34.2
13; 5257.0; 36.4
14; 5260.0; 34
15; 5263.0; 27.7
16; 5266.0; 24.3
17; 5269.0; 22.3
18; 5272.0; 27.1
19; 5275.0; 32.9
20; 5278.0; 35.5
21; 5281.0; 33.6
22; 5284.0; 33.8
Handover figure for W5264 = 26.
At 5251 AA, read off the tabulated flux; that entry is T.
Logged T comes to 33.1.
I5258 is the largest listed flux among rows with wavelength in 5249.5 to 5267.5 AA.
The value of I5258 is 36.4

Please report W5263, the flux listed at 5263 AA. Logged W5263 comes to 27.7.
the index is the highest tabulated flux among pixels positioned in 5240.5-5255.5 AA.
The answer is 36.2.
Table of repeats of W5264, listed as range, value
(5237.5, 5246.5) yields 36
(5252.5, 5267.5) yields 31.3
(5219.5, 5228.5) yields 31.3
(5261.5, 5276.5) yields 26.9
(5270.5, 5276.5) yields 30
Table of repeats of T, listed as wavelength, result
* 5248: 33.4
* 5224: 30.7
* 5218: 32.9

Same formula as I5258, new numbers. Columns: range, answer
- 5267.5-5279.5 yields 35.5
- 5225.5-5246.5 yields 36.3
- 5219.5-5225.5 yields 34.5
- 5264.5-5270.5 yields 24.3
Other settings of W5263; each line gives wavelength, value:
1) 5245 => 35.5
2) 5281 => 33.6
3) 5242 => 36.2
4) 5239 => 36.3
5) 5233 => 31.8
